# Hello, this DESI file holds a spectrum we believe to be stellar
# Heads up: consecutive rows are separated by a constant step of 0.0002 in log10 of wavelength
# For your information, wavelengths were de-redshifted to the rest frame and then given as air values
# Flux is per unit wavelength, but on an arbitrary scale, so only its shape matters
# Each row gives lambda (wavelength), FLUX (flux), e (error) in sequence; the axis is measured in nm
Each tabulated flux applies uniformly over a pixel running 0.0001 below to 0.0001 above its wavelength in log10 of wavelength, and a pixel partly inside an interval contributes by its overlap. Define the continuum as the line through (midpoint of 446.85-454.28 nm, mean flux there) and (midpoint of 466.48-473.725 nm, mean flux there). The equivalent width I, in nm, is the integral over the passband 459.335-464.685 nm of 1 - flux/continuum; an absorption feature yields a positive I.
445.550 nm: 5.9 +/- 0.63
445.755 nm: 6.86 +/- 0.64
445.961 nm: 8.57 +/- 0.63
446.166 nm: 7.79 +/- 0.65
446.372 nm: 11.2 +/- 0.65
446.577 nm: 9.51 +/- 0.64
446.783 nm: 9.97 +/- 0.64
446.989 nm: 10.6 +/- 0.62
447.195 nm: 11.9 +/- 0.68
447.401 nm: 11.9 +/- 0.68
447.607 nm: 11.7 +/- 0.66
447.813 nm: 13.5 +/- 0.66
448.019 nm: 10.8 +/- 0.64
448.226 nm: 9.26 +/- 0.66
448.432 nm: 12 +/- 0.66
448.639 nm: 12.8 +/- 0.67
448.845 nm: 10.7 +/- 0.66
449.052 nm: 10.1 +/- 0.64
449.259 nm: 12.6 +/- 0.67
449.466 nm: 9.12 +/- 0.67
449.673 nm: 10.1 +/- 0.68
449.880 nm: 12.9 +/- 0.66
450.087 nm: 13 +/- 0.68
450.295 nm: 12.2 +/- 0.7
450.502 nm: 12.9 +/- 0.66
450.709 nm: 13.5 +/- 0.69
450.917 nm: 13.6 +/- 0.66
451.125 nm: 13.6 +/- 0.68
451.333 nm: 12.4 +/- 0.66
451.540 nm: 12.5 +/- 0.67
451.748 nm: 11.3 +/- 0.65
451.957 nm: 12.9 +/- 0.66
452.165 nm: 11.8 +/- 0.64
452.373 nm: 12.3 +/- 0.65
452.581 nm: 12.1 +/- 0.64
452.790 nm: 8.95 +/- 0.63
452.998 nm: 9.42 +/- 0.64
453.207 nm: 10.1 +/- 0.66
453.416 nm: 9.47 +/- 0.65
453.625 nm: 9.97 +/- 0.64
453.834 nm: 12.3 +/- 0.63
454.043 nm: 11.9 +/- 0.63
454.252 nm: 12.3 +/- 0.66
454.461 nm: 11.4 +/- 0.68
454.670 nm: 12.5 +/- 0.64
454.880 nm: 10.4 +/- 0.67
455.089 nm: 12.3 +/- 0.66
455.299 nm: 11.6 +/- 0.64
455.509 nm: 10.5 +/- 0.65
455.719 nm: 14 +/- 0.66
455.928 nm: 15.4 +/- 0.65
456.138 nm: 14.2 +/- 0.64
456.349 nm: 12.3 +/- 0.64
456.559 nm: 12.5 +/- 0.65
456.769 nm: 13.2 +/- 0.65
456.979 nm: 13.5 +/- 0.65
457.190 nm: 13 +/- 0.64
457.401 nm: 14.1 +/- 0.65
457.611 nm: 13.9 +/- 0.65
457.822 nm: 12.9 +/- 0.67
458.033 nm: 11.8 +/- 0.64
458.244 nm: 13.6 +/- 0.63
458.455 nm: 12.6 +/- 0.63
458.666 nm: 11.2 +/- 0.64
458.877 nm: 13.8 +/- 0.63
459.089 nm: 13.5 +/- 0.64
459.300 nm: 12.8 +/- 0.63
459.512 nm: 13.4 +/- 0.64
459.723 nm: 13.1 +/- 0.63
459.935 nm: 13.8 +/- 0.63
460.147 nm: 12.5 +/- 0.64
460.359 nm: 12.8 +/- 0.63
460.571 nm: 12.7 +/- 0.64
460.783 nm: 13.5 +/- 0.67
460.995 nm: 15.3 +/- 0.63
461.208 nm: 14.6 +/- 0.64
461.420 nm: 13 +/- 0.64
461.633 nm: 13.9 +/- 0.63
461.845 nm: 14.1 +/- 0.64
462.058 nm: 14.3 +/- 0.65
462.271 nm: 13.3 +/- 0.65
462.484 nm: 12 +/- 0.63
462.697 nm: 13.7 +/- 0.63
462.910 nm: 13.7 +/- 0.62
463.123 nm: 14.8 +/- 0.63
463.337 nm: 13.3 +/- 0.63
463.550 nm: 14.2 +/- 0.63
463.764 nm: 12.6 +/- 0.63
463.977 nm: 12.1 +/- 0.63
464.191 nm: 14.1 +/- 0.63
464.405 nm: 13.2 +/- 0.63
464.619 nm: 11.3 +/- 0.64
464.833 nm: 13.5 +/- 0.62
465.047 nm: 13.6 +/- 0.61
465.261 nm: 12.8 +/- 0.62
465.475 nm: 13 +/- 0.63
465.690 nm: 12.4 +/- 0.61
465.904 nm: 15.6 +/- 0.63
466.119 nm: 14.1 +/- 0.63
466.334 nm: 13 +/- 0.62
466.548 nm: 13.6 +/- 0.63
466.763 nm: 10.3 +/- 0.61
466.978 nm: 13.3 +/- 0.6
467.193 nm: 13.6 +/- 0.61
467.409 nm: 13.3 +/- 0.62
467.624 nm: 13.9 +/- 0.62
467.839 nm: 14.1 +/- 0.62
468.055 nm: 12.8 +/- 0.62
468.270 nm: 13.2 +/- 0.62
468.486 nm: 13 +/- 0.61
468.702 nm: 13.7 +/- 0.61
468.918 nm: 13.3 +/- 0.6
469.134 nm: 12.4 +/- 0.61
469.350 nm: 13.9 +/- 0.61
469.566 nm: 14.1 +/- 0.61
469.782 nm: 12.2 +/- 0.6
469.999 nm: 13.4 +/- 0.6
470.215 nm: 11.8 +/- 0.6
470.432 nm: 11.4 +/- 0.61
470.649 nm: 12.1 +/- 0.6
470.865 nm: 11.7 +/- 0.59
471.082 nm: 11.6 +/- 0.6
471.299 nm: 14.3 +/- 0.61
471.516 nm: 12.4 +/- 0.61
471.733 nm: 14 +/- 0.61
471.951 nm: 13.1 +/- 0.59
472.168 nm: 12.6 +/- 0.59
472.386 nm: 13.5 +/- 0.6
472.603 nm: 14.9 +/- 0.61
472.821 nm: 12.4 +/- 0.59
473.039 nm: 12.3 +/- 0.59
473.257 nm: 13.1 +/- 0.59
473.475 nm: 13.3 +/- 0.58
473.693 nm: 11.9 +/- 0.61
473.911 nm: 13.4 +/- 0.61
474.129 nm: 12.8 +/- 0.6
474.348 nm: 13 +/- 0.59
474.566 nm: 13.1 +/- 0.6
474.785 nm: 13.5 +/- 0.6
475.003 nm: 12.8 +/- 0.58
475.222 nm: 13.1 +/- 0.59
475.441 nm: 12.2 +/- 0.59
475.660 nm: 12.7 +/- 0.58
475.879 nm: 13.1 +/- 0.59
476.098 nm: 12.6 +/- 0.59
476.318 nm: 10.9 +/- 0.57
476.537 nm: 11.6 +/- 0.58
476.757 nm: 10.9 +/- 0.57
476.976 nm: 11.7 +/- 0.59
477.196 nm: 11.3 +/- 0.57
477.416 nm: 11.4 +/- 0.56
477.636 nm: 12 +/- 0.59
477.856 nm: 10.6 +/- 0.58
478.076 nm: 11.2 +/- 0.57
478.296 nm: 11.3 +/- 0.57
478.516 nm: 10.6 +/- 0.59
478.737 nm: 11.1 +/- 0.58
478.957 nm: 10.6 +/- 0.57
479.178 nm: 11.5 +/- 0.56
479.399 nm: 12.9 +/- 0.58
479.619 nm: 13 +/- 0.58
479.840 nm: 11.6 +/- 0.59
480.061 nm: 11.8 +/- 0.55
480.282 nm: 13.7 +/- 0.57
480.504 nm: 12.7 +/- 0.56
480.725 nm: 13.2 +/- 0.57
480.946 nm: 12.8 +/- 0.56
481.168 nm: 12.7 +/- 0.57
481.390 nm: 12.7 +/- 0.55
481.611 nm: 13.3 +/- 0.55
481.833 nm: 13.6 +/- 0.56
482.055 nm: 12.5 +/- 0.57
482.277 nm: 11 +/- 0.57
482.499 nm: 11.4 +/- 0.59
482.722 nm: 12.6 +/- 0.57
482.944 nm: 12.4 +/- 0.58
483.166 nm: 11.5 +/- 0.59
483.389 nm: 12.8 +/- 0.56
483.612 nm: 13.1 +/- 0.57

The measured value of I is -0.44 nm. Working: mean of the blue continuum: 11.6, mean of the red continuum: 13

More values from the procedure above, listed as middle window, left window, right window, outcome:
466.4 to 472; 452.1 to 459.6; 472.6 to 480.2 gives -0.35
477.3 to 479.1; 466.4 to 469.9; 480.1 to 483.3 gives 0.23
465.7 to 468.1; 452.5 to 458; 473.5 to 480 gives -0.27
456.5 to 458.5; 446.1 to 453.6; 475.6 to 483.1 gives -0.27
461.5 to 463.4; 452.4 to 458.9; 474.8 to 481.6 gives -0.24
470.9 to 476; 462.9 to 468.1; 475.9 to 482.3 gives -0.19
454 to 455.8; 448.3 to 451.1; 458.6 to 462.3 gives 0.12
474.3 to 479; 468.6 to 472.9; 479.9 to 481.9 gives 0.38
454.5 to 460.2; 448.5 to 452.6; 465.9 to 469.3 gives -0.14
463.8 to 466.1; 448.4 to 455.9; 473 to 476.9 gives -0.18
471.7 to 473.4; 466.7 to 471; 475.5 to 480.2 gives -0.11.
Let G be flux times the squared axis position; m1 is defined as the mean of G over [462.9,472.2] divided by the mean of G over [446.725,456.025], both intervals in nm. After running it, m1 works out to 1.2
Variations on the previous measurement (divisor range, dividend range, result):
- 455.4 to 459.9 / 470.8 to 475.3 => 1.06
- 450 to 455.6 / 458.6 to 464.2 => 1.19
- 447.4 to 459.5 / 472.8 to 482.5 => 1.12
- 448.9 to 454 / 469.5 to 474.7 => 1.21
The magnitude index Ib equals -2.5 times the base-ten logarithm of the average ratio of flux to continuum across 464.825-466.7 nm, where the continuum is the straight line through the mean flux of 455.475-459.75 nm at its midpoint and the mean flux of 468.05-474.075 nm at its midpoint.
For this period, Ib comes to -0.03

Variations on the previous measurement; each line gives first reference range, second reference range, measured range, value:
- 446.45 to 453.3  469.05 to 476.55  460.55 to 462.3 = -0.15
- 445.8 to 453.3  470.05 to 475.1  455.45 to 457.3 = -0.13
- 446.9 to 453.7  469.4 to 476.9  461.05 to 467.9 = -0.09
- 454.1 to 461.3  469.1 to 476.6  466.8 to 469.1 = -0.04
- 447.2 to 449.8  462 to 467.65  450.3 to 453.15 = -0.04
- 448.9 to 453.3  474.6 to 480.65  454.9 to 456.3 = -0.09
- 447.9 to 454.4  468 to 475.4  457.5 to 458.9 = -0.06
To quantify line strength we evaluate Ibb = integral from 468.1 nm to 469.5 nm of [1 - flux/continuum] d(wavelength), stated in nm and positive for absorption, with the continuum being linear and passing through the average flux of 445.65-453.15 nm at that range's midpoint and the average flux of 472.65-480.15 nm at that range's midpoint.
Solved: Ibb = -0.16 nm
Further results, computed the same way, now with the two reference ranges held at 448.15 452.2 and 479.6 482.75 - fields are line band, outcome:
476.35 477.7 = 0.11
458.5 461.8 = -0.31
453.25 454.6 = 0.10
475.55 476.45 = 0.01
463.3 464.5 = -0.10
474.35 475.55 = -0.05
